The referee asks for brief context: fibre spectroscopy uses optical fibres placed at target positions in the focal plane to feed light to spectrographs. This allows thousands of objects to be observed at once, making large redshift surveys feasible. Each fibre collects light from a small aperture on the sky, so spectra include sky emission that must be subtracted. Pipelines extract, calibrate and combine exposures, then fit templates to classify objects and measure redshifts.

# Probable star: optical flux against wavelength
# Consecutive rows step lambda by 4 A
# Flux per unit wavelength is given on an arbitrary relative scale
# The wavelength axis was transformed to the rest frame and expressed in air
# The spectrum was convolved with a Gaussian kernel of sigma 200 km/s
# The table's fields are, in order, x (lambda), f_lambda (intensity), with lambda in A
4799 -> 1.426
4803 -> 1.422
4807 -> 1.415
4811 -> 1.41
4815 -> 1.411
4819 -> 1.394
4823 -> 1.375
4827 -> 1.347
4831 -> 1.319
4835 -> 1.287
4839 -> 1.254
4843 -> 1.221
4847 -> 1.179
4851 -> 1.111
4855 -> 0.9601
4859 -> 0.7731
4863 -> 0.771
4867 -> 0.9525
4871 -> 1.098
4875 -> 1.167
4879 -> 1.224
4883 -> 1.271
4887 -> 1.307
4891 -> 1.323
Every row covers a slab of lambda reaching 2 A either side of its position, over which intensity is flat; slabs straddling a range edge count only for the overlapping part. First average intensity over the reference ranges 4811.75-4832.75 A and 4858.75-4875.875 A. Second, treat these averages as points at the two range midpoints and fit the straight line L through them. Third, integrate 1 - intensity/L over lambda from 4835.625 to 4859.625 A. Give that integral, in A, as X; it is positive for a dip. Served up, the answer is 0.6 A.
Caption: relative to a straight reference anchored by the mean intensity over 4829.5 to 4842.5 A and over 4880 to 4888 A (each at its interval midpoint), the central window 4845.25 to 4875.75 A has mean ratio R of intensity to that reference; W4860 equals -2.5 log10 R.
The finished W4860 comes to 0.27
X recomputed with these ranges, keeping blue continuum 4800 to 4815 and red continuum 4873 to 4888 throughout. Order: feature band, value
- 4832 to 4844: 0.7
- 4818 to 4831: 0.1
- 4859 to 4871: 3.7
